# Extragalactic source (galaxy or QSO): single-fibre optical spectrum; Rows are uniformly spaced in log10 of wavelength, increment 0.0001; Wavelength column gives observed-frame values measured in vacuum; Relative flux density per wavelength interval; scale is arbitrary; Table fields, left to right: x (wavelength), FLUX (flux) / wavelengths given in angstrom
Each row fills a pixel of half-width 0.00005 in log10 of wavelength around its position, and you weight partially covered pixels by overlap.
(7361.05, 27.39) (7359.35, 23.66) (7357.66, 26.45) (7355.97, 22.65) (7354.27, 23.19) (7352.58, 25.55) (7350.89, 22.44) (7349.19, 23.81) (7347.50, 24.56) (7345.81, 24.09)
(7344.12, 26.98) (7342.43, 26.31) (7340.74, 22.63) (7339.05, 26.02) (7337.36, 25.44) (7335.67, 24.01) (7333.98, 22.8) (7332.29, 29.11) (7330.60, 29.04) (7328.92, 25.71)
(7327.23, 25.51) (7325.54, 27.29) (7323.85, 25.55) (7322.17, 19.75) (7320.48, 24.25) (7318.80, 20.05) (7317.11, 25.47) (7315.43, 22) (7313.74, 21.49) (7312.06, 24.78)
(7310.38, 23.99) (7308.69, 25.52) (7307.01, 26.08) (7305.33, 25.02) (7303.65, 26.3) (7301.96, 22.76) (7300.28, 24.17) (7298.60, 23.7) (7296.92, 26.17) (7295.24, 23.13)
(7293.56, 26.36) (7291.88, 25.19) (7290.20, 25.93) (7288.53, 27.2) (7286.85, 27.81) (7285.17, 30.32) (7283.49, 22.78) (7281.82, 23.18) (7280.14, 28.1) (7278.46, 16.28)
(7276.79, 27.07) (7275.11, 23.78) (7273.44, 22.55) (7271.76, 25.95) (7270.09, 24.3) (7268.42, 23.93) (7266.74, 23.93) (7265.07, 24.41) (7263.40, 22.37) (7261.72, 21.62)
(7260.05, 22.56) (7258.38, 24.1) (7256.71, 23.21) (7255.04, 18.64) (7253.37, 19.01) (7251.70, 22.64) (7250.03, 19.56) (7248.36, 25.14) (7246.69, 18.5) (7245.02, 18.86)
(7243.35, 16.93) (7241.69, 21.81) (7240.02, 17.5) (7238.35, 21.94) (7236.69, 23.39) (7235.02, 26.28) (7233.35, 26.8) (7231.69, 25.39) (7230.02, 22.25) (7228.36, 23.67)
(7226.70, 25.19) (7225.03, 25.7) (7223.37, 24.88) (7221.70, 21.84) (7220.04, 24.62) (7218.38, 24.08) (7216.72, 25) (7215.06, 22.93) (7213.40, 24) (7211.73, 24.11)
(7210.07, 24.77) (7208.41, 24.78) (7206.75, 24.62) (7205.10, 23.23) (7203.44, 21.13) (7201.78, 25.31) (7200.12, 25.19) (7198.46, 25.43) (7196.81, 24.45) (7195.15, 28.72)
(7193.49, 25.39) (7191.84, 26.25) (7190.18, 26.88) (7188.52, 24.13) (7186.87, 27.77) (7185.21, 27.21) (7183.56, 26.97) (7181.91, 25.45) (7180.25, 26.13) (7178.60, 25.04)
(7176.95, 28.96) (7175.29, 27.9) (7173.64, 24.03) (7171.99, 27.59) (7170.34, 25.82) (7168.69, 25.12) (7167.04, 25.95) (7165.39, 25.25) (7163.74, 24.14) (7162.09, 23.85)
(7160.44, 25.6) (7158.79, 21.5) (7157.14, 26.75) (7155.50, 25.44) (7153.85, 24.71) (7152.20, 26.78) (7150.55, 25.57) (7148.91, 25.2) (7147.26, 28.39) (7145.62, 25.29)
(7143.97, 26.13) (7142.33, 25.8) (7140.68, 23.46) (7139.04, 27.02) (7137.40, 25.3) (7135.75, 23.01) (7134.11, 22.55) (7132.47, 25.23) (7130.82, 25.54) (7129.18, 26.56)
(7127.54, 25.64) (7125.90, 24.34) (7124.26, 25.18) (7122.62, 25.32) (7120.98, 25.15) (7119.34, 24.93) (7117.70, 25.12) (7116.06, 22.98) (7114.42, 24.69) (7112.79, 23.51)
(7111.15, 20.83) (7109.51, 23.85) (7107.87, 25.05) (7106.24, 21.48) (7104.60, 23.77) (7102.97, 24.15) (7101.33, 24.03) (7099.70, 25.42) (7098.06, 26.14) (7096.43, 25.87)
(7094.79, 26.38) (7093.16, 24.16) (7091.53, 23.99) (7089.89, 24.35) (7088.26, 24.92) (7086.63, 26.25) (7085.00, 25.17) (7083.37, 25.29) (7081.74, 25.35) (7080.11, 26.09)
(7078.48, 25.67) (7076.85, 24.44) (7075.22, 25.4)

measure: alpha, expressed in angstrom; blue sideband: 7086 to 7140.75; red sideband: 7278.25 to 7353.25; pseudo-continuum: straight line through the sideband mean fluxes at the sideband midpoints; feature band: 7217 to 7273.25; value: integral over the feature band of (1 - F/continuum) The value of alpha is 4.5 angstrom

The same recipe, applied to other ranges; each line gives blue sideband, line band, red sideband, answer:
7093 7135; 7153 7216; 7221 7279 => -4.71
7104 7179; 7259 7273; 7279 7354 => 0.75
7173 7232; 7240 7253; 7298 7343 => 2.44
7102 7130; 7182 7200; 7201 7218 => -1.64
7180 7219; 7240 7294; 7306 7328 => 2.92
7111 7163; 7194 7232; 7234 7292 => -0.94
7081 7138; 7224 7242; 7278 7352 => 0.75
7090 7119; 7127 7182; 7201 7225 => -3.13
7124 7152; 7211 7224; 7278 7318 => 0.60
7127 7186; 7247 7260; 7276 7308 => 1.85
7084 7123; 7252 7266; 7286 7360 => 1.51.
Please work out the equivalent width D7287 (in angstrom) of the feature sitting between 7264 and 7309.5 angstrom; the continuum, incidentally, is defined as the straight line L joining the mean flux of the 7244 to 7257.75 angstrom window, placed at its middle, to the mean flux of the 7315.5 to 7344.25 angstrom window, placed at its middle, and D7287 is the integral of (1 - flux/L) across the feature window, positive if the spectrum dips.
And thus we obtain -4.6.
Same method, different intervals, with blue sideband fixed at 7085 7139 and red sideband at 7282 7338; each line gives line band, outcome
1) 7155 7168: -0.1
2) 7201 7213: 0.4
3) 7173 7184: -0.7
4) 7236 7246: 1.9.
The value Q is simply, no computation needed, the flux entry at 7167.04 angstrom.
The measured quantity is 25.95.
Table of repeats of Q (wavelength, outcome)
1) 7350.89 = 22.44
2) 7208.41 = 24.78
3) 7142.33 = 25.8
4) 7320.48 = 24.25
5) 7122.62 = 25.32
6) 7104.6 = 23.77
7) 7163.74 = 24.14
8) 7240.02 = 17.5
